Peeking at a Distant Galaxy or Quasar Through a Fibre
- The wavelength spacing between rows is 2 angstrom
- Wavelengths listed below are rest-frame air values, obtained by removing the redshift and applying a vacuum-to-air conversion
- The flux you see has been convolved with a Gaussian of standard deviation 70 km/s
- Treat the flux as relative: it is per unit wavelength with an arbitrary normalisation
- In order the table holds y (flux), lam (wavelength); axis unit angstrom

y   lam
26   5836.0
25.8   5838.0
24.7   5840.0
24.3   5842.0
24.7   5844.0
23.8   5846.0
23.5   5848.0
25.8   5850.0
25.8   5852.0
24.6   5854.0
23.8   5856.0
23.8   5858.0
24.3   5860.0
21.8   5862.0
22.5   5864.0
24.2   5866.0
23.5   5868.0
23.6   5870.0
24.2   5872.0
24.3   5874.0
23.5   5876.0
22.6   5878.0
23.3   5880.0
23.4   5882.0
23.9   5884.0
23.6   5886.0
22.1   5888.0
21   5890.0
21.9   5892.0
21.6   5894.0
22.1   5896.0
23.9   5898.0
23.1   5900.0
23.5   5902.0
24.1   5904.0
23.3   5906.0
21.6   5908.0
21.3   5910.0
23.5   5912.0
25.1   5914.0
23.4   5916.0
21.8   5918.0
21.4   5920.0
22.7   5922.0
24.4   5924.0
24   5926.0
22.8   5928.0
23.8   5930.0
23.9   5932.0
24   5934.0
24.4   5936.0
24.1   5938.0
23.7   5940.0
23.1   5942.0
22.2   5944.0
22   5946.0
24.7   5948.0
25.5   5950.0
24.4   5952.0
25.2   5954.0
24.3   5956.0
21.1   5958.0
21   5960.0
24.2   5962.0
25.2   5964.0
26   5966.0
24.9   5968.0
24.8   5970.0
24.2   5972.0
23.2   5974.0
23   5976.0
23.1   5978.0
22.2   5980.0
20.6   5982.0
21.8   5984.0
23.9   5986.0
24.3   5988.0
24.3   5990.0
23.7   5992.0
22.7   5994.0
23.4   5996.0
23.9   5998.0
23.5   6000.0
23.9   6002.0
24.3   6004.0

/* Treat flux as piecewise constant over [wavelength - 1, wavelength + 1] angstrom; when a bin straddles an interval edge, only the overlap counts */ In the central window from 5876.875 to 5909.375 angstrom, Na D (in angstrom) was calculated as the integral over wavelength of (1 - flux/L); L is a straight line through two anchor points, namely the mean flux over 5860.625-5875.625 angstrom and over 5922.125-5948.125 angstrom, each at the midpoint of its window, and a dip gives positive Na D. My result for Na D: 1.0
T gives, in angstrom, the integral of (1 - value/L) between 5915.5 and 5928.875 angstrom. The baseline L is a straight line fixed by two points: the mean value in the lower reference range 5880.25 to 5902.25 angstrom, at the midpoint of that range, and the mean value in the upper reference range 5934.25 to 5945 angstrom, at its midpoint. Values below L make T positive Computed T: 0.19 angstrom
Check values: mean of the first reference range 22.7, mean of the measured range 22.9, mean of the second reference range 23.5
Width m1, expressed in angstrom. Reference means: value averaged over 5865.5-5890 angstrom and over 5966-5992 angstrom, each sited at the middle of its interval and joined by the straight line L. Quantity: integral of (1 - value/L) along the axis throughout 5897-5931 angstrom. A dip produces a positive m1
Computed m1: 0.4 angstrom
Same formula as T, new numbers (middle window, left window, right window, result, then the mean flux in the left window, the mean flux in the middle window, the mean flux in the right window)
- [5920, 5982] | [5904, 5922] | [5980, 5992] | -2.1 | 22.8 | 23.6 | 23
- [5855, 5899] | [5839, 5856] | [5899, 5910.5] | 1.1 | 24.6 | 23.1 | 22.9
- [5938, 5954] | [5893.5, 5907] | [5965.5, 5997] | -0.3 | 23.1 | 23.8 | 23.5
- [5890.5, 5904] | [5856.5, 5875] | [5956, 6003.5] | 0.5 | 23.6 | 22.7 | 23.5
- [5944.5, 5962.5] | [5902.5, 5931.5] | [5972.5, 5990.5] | -0.4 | 23.1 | 23.5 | 22.9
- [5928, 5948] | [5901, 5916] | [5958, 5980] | 0.0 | 23.2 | 23.5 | 23.8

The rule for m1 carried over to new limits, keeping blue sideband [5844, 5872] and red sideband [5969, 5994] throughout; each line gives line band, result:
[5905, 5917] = 0.3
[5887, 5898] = 0.8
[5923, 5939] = -0.3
